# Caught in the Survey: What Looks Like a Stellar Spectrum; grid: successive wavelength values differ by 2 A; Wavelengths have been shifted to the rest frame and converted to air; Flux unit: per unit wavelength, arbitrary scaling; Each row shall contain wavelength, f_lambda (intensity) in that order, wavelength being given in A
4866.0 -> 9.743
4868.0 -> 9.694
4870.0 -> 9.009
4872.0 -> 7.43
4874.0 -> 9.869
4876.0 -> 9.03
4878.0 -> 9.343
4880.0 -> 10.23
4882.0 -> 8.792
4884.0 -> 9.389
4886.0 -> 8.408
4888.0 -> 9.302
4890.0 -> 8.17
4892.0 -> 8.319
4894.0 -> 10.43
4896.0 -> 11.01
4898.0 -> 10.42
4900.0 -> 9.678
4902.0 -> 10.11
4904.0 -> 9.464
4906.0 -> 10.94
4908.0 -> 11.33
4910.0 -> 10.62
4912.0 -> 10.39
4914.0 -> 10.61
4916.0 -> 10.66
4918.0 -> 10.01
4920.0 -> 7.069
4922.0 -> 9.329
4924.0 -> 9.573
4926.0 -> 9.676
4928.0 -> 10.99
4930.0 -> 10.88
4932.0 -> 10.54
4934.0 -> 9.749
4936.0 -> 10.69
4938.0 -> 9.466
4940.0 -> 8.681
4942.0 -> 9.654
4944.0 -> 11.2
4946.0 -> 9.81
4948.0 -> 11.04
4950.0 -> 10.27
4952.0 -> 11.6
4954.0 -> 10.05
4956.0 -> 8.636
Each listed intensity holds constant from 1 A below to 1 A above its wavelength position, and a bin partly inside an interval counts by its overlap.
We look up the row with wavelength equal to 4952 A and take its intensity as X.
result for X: 11.6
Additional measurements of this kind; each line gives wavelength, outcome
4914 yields 10.61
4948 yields 11.04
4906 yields 10.94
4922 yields 9.329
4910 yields 10.62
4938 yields 9.466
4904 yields 9.464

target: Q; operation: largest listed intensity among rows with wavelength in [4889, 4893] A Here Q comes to 8.319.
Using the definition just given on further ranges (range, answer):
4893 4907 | 11.01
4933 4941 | 10.69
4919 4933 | 10.99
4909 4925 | 10.66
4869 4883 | 10.23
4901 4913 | 11.33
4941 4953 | 11.6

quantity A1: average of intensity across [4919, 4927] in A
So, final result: 8.91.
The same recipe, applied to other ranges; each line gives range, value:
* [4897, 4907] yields 10.1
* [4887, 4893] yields 8.6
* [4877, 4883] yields 9.46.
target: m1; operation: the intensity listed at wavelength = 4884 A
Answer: 9.389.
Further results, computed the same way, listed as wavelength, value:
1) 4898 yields 10.42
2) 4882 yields 8.792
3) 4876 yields 9.03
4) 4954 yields 10.05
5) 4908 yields 11.33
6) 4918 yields 10.01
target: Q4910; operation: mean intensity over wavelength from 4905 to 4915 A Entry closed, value 10.8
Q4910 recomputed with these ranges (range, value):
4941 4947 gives 10.2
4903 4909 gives 10.6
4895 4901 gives 10.4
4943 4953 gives 10.8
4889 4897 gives 9.48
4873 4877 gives 9.45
